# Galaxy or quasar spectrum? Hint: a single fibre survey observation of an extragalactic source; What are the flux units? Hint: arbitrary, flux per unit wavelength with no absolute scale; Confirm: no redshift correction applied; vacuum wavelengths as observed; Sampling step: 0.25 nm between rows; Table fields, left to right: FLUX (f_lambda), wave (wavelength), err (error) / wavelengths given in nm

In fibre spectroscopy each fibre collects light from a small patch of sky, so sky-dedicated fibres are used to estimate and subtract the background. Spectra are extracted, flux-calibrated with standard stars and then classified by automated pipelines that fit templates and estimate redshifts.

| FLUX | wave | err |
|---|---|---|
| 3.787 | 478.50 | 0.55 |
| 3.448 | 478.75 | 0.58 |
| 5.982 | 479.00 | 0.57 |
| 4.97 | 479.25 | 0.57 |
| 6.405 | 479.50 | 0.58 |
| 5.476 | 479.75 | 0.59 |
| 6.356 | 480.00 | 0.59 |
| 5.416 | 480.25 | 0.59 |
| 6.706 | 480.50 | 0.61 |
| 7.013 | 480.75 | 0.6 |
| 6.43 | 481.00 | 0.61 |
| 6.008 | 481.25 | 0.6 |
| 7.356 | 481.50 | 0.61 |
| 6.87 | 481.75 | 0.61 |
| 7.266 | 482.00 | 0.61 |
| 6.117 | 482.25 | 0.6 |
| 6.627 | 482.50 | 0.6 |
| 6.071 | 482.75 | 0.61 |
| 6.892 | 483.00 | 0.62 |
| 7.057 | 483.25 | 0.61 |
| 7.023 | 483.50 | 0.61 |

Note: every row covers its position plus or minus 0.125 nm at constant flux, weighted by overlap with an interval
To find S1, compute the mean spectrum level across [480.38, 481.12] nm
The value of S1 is 6.72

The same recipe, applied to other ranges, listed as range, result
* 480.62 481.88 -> 6.74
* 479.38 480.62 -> 6.07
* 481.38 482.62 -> 6.85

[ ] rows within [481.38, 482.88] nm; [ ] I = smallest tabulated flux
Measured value 6.071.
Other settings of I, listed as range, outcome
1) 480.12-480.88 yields 5.416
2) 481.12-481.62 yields 6.008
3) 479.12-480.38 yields 4.97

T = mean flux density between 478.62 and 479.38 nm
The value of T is 4.8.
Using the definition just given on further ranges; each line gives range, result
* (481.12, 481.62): 6.67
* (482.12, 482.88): 6.28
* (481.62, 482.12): 7.07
